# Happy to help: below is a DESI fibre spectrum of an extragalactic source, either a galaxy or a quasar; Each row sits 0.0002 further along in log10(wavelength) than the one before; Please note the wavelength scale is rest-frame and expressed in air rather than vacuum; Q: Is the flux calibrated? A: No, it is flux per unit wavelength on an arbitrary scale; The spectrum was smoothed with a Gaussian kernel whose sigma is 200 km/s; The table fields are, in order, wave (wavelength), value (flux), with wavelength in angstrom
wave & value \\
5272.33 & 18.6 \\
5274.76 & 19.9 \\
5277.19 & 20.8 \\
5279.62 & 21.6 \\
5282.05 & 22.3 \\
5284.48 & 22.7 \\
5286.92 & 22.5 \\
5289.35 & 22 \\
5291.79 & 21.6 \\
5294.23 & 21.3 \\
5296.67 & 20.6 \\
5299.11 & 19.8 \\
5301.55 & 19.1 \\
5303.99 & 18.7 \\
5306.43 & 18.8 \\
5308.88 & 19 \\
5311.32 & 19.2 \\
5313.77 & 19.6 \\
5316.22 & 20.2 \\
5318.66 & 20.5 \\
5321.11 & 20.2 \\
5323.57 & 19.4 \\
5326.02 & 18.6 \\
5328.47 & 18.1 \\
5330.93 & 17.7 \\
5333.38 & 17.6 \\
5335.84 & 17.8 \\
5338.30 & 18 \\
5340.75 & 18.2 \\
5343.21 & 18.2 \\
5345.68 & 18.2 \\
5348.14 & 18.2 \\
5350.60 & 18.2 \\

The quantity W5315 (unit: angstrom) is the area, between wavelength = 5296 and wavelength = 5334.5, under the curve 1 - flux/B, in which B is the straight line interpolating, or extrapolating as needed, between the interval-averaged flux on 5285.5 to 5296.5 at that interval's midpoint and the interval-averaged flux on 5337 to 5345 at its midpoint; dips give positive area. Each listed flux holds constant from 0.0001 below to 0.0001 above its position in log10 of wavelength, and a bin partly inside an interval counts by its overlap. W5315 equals 1.53 angstrom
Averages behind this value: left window 21.7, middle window 19.2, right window 18.1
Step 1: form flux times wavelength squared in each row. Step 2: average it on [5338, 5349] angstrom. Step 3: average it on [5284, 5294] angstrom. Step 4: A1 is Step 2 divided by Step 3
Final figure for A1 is 0.84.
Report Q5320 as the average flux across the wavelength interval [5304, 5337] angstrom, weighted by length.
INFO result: 19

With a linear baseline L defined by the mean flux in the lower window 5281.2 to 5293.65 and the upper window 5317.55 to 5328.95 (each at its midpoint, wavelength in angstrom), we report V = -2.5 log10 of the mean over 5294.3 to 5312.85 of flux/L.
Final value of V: 0.08 mag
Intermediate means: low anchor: 22.2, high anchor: 19.4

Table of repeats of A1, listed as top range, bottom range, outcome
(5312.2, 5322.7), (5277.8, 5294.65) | 0.92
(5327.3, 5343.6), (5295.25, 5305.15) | 0.93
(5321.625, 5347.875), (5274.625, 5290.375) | 0.85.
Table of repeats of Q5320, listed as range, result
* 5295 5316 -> 19.4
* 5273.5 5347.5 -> 19.7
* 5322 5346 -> 18.2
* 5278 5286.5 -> 22.2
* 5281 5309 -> 20.8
